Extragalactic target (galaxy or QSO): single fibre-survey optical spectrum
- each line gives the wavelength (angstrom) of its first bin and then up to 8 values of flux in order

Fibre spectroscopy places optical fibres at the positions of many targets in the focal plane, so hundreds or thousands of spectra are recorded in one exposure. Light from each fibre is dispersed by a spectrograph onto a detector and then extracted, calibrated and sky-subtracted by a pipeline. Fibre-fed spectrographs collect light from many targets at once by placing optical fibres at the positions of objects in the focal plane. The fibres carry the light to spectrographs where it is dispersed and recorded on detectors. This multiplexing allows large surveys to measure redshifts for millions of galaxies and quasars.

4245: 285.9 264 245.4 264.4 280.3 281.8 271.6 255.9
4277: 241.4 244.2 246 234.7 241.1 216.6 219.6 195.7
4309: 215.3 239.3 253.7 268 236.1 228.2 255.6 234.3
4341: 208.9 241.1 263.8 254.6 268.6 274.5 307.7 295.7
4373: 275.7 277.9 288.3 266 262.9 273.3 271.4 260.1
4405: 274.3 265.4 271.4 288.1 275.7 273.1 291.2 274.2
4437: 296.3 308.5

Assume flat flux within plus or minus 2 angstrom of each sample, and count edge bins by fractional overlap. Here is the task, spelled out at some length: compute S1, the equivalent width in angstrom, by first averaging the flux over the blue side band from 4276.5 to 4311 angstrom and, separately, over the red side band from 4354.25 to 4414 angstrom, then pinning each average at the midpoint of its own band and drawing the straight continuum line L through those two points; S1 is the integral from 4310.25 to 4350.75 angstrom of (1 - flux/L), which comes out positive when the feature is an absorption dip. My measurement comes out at 0.8 angstrom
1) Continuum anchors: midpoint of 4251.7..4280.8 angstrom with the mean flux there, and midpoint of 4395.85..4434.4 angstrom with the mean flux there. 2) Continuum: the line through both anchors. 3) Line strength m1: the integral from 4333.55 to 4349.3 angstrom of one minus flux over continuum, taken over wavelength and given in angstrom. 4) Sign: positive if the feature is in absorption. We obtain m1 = 1.9 angstrom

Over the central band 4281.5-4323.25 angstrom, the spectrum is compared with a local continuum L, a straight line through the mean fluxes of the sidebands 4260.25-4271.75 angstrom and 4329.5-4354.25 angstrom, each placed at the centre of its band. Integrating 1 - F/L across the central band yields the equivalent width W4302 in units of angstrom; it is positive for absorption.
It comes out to 4.2 angstrom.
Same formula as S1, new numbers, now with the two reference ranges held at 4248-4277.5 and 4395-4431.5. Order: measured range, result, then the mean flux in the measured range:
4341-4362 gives 1.2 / 255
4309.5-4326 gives 1.3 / 247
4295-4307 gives 2.5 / 211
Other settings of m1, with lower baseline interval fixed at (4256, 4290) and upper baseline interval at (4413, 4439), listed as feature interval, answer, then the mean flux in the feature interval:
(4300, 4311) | 2.3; 209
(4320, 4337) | 1.4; 244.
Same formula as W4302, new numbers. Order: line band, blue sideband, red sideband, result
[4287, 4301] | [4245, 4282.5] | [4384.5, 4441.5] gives 1.9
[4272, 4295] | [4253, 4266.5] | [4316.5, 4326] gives 1.8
